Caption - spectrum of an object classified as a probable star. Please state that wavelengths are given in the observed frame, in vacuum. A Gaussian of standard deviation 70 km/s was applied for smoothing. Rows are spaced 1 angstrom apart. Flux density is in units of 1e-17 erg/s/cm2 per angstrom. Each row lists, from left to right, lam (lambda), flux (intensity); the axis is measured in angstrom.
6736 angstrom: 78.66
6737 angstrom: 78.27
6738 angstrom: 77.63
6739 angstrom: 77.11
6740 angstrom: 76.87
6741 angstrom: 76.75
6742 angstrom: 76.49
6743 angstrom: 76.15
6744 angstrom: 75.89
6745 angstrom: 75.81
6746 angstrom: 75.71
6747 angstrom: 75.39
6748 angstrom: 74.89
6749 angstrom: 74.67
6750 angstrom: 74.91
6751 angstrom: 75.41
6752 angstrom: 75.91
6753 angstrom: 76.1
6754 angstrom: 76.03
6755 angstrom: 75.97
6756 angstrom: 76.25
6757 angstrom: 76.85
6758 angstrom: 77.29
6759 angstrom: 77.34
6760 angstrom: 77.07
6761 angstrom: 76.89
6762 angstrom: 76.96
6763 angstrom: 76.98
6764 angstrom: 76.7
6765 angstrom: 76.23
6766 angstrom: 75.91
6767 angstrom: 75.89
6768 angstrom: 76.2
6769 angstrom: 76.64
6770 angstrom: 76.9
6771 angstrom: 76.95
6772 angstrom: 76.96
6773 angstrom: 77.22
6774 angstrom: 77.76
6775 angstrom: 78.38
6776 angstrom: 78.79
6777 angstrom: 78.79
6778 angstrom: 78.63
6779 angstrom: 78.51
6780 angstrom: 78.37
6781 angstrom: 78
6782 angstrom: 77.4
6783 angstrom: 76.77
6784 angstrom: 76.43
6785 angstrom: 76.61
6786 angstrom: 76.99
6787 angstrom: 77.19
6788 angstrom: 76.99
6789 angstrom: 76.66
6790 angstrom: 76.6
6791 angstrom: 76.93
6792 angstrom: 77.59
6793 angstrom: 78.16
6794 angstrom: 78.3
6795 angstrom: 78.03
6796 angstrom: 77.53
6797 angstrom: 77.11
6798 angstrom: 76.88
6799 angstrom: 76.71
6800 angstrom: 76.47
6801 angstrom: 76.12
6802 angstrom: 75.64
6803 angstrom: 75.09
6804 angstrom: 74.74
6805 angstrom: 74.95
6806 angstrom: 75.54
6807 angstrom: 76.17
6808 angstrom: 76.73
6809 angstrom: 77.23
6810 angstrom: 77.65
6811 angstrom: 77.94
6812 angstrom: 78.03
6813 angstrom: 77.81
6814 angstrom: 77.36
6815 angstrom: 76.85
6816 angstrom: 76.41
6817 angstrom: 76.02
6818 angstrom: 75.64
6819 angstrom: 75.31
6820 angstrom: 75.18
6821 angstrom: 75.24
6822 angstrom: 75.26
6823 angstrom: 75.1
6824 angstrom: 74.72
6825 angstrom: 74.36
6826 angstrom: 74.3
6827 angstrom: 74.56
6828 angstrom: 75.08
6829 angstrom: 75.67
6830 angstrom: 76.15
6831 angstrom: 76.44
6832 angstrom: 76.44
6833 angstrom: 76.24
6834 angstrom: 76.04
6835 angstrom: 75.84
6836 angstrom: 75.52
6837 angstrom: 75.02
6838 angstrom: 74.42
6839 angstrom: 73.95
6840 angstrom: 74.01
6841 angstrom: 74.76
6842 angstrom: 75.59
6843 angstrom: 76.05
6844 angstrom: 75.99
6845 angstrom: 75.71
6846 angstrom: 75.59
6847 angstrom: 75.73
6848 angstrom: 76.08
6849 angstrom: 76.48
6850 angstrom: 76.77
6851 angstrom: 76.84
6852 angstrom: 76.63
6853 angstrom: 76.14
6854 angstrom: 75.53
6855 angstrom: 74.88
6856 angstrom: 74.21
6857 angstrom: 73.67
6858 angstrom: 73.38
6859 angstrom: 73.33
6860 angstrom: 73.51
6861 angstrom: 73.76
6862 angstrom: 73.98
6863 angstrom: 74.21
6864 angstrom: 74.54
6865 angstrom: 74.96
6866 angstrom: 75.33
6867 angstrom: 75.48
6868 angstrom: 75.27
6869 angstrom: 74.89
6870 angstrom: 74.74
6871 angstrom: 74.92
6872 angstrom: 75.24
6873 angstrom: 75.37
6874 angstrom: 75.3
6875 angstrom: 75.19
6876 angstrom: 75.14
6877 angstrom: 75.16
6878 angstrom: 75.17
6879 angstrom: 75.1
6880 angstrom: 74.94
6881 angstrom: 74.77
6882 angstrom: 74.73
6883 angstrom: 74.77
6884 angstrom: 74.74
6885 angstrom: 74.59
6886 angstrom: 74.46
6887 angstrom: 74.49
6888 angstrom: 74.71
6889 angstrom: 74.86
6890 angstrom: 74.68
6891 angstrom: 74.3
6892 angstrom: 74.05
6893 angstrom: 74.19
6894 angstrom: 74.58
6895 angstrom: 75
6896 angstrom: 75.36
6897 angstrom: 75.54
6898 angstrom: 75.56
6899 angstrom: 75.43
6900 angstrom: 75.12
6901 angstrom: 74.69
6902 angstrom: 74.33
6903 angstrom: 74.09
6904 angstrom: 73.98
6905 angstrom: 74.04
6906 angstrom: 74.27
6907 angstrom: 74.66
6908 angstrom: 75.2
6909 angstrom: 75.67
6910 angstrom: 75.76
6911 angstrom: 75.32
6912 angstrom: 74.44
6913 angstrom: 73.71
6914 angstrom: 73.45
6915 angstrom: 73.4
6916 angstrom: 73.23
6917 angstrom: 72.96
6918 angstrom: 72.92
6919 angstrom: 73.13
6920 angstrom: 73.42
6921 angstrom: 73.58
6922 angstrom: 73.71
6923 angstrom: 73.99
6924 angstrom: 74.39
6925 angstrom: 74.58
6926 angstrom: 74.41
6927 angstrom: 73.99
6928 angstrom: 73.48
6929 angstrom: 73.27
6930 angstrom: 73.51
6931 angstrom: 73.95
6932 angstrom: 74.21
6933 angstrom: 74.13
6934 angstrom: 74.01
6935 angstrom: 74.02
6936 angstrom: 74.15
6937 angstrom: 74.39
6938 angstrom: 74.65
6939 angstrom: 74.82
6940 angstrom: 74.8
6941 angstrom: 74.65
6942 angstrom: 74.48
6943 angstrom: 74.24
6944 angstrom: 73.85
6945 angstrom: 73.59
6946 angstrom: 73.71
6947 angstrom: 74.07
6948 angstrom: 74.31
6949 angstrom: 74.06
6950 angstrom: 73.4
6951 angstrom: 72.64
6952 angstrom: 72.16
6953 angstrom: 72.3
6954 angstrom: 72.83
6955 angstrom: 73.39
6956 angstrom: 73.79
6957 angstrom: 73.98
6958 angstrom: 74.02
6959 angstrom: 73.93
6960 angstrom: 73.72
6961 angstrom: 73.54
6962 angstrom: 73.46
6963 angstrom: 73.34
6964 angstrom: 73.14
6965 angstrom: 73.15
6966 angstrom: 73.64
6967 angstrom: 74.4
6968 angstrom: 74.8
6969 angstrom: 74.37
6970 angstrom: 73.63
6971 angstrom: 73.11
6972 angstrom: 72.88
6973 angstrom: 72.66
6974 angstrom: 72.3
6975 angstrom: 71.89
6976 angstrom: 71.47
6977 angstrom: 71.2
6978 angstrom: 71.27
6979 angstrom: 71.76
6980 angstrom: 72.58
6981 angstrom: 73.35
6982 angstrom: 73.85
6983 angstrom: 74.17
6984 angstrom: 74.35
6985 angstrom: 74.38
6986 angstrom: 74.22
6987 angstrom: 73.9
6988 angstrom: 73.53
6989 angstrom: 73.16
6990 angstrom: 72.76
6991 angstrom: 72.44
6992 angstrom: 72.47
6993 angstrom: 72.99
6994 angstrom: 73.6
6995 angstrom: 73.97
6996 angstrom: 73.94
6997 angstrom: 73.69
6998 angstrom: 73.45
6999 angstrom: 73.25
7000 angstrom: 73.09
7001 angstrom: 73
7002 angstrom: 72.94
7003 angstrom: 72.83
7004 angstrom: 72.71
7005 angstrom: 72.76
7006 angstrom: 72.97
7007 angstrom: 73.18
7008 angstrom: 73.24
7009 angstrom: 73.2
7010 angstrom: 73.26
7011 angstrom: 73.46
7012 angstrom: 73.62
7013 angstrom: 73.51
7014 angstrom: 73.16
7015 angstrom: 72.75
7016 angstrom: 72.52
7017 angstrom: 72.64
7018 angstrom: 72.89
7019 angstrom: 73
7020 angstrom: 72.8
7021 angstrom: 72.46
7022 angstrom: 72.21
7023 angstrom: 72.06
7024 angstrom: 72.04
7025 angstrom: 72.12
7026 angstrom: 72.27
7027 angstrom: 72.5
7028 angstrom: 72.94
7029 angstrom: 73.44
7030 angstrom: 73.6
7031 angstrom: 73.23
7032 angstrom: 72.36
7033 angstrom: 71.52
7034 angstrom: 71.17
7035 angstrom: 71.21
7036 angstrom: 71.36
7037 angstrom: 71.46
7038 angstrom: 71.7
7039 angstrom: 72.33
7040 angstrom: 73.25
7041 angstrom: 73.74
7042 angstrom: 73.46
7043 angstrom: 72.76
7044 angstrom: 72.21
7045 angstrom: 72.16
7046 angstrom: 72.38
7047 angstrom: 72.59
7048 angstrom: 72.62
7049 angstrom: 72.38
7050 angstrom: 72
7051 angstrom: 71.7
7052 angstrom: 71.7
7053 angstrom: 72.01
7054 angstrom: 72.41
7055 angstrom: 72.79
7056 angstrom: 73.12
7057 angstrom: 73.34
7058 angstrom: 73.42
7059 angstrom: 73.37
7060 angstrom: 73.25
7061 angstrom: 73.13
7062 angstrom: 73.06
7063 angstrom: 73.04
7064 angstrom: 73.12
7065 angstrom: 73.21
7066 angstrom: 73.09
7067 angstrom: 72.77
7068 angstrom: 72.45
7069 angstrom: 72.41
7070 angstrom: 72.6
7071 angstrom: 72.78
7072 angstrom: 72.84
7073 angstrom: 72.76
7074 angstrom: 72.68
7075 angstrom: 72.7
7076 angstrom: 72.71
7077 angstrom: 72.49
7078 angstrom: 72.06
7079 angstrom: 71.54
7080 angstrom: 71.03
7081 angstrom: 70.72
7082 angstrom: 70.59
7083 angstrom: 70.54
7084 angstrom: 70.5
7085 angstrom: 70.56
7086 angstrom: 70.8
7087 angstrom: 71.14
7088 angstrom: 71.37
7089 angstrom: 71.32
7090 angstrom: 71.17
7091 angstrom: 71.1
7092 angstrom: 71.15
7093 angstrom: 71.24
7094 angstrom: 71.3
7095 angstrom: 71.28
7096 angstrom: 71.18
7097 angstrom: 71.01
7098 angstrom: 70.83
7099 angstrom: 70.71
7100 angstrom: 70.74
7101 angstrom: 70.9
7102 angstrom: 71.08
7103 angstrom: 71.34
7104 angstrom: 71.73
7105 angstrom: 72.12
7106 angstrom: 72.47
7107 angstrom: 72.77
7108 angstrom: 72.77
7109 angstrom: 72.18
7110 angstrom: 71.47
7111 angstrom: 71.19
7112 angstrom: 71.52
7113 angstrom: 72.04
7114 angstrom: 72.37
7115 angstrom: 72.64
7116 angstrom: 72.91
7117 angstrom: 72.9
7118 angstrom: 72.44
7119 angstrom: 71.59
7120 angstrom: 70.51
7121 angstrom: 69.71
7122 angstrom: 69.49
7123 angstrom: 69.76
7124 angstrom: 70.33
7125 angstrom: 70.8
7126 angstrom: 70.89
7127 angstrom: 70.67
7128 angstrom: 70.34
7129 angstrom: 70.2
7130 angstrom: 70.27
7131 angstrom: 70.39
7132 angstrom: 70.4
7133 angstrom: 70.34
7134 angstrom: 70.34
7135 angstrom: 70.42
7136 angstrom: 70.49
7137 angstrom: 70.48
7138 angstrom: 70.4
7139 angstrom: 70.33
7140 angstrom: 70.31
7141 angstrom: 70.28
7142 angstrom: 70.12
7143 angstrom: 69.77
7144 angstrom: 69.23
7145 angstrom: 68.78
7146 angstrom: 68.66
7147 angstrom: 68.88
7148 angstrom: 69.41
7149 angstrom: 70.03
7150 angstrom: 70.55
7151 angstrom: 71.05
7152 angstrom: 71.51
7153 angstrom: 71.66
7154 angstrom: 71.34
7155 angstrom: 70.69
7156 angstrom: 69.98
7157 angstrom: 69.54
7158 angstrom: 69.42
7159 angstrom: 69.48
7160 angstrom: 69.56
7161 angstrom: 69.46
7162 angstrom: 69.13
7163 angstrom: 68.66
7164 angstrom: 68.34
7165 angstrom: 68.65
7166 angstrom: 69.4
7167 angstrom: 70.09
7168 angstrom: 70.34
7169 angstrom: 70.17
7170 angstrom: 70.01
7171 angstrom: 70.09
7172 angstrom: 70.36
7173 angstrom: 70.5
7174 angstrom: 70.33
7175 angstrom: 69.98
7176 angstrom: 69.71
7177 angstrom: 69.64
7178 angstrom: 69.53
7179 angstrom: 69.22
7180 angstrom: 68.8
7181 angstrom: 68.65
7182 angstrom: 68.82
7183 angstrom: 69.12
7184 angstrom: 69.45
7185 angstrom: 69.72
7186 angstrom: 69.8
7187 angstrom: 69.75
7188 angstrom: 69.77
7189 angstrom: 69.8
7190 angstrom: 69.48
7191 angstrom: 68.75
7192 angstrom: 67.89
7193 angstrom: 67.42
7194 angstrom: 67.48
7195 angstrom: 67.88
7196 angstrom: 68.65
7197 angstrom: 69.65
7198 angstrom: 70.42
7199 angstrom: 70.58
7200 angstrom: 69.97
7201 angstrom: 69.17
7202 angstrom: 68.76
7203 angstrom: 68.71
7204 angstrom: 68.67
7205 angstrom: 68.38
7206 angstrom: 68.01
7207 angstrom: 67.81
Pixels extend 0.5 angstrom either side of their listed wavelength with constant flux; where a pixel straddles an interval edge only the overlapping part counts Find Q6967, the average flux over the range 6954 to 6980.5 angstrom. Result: 73.1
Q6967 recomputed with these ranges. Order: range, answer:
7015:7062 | 72.5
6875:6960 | 74.2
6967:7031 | 73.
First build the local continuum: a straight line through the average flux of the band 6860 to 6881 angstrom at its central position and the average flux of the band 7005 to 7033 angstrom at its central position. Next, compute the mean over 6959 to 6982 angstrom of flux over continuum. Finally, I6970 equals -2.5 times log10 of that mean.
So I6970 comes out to 0.01 mag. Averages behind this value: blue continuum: 74.9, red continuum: 72.8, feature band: 73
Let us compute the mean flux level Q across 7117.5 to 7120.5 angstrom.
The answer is 71.5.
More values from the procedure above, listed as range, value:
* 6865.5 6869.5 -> 75.2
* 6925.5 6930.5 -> 73.7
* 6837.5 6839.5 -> 74.2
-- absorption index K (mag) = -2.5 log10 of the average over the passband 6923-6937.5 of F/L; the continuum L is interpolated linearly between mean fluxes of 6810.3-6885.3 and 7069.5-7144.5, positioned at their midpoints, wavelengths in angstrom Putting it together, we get 0.00 mag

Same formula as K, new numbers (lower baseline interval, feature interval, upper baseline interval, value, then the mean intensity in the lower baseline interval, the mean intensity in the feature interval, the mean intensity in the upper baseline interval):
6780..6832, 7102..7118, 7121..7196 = -0.022 mag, 76.4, 72.1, 69.8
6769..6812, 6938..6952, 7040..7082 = 0.008 mag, 77.1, 74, 72.6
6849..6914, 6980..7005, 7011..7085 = -0.002 mag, 74.8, 73.4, 72.5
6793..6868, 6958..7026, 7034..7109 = 0.002 mag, 75.7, 73.1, 72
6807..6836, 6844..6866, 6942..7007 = 0.005 mag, 76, 75.1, 73.3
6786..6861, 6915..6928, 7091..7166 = 0.008 mag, 75.9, 73.7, 70.7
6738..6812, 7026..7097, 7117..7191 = -0.008 mag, 76.8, 72.2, 70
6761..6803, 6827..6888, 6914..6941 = 0.005 mag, 77.1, 75.1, 73.9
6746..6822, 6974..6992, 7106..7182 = 0.004 mag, 76.7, 72.9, 70.4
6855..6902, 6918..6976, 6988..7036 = 0.001 mag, 74.7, 73.7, 72.9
